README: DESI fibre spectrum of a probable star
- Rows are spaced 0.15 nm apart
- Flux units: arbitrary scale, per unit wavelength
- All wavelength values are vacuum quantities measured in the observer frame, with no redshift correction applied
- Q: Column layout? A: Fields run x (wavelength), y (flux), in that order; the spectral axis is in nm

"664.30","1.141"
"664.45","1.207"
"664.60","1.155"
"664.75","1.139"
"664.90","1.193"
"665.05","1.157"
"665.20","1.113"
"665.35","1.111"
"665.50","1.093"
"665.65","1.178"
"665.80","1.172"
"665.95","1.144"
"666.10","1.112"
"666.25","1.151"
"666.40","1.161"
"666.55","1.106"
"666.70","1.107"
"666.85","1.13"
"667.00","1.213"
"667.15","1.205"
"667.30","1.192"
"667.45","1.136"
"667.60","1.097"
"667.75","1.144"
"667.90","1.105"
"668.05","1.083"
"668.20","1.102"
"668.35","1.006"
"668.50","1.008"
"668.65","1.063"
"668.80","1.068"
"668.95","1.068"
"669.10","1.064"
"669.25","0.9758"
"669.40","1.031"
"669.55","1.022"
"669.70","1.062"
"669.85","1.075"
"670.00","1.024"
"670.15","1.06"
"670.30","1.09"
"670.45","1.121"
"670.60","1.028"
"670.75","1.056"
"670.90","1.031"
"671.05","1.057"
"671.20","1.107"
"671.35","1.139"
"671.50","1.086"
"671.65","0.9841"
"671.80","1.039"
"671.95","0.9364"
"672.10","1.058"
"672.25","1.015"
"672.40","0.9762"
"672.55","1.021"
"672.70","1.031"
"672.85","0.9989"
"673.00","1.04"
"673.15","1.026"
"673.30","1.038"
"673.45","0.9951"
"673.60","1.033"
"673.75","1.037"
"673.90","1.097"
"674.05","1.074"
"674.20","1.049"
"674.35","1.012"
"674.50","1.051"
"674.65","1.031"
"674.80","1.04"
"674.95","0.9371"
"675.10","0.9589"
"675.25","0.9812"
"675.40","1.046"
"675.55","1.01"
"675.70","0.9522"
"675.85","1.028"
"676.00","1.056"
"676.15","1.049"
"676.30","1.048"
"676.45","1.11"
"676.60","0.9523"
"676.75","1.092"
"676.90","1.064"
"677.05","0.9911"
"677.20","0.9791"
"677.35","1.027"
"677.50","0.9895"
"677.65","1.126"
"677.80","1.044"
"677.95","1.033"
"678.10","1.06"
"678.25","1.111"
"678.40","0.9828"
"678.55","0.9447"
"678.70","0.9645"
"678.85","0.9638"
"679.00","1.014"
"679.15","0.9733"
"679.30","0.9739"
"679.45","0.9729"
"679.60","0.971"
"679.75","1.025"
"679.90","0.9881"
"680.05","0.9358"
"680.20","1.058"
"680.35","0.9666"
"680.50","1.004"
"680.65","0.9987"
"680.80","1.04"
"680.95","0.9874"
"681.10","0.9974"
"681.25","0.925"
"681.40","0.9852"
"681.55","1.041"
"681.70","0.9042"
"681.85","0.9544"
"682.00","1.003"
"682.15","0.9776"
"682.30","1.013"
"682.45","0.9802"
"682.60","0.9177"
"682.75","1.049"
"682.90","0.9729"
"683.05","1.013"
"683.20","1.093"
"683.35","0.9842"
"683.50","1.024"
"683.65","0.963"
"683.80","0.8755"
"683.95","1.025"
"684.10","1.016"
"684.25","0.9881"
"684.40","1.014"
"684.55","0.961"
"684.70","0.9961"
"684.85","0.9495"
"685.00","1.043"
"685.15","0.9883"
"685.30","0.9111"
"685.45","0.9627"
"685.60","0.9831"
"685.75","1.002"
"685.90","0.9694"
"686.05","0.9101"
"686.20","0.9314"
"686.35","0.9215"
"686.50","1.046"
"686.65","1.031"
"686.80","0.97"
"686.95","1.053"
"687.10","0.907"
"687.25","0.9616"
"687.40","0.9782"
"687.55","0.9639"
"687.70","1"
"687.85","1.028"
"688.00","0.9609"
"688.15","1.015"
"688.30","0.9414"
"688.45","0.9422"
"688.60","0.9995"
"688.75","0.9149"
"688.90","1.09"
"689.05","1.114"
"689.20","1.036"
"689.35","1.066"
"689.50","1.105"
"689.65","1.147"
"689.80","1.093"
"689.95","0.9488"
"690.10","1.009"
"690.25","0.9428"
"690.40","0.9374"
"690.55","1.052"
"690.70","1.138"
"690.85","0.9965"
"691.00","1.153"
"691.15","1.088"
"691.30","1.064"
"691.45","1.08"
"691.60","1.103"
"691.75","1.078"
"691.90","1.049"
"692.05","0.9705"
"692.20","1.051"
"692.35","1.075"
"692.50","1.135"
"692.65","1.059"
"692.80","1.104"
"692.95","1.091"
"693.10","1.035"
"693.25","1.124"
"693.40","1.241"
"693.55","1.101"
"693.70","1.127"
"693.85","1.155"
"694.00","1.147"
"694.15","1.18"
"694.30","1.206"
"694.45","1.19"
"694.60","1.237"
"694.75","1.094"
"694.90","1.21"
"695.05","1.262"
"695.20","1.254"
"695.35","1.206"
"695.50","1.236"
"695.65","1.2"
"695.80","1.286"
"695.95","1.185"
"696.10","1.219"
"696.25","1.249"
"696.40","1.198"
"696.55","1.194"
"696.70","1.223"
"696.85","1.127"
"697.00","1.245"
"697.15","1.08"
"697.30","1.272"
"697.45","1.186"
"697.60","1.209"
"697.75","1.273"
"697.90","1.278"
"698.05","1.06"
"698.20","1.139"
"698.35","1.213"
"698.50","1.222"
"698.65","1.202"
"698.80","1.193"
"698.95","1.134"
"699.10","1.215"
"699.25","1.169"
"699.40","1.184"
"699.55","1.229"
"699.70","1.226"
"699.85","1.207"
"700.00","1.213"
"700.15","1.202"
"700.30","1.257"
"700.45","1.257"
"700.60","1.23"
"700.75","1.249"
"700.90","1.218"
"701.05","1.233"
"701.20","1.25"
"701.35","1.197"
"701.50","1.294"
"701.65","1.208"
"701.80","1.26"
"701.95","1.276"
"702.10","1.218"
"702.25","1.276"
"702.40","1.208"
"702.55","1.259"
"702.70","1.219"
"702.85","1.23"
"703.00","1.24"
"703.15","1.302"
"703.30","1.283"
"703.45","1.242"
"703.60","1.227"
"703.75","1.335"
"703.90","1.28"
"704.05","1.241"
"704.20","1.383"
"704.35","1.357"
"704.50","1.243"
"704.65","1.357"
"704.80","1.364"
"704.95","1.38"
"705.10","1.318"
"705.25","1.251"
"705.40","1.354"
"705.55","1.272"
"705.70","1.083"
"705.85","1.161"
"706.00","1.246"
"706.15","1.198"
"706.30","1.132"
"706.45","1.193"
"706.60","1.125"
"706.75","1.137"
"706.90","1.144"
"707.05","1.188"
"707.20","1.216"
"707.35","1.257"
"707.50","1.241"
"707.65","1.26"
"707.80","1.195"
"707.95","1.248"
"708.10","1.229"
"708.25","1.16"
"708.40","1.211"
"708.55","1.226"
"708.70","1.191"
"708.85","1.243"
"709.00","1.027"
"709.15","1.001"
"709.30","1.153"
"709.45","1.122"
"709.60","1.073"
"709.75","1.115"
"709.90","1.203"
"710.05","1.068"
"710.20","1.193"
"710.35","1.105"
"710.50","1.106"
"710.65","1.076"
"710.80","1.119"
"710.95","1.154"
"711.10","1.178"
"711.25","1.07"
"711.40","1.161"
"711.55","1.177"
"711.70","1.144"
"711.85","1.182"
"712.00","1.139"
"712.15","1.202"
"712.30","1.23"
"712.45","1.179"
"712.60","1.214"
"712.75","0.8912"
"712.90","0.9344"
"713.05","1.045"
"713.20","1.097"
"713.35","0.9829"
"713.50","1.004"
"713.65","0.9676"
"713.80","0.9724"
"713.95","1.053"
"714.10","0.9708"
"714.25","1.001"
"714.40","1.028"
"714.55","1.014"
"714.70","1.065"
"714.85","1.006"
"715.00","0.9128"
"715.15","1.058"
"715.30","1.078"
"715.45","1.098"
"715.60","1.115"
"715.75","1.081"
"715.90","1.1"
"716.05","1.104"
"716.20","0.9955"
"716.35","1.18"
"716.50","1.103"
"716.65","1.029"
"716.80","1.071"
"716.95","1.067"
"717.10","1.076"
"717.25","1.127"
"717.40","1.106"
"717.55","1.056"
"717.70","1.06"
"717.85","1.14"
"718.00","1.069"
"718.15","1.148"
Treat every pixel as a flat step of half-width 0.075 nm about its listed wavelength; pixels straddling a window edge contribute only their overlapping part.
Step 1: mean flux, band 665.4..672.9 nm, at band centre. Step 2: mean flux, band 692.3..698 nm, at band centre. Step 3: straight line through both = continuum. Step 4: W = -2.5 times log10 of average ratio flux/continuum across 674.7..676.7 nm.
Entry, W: 0.09 mag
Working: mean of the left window 1.08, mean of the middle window 1.01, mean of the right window 1.18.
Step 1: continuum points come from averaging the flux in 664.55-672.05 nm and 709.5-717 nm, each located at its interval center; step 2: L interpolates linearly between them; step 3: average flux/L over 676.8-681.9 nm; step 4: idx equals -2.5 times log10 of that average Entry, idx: 0.09 mag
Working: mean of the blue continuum 1.09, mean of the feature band 1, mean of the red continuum 1.08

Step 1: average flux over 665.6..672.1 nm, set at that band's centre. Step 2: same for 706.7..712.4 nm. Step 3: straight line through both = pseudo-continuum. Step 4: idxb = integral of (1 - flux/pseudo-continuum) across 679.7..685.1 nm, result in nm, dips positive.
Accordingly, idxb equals 0.587 nm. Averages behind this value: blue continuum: 1.09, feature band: 0.991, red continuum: 1.16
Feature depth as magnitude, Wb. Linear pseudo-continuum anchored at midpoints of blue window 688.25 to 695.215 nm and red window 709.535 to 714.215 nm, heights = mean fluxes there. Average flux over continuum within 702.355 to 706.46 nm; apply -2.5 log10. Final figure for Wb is -0.16 mag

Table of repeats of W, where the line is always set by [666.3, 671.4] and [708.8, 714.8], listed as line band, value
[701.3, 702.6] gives -0.14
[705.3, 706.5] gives -0.11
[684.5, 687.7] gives 0.12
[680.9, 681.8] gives 0.12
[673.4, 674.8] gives 0.04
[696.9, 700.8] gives -0.11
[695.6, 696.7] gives -0.12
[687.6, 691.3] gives 0.06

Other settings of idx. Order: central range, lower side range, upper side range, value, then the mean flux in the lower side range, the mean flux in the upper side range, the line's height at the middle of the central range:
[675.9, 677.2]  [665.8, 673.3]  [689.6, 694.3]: 0.04 mag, 1.07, 1.08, 1.08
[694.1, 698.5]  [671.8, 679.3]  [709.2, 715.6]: -0.14 mag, 1.02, 1.08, 1.06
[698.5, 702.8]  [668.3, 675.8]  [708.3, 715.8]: -0.14 mag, 1.03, 1.09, 1.08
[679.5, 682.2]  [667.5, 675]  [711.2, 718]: 0.07 mag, 1.05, 1.07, 1.05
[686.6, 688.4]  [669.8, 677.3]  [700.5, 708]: 0.15 mag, 1.03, 1.25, 1.13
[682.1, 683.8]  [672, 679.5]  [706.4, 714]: 0.05 mag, 1.02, 1.13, 1.04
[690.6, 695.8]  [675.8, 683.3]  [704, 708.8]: -0.01 mag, 1.01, 1.24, 1.12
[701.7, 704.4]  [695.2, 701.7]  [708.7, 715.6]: -0.09 mag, 1.21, 1.09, 1.17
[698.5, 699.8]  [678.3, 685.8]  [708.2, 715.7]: -0.14 mag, 0.986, 1.09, 1.05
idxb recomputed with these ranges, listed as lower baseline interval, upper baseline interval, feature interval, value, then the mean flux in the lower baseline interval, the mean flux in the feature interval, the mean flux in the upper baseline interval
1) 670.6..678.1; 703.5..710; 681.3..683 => 0.150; 1.03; 0.981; 1.22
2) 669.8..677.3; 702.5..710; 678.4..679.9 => 0.123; 1.03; 0.979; 1.22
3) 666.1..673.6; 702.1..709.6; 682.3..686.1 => 0.493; 1.07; 0.985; 1.23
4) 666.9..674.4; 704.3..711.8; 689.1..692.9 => 0.235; 1.06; 1.06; 1.19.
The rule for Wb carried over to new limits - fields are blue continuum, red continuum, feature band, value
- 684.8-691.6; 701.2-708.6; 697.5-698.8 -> -0.05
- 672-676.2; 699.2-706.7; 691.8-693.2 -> 0.10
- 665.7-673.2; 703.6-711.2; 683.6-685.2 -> 0.15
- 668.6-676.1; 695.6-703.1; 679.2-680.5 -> 0.10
